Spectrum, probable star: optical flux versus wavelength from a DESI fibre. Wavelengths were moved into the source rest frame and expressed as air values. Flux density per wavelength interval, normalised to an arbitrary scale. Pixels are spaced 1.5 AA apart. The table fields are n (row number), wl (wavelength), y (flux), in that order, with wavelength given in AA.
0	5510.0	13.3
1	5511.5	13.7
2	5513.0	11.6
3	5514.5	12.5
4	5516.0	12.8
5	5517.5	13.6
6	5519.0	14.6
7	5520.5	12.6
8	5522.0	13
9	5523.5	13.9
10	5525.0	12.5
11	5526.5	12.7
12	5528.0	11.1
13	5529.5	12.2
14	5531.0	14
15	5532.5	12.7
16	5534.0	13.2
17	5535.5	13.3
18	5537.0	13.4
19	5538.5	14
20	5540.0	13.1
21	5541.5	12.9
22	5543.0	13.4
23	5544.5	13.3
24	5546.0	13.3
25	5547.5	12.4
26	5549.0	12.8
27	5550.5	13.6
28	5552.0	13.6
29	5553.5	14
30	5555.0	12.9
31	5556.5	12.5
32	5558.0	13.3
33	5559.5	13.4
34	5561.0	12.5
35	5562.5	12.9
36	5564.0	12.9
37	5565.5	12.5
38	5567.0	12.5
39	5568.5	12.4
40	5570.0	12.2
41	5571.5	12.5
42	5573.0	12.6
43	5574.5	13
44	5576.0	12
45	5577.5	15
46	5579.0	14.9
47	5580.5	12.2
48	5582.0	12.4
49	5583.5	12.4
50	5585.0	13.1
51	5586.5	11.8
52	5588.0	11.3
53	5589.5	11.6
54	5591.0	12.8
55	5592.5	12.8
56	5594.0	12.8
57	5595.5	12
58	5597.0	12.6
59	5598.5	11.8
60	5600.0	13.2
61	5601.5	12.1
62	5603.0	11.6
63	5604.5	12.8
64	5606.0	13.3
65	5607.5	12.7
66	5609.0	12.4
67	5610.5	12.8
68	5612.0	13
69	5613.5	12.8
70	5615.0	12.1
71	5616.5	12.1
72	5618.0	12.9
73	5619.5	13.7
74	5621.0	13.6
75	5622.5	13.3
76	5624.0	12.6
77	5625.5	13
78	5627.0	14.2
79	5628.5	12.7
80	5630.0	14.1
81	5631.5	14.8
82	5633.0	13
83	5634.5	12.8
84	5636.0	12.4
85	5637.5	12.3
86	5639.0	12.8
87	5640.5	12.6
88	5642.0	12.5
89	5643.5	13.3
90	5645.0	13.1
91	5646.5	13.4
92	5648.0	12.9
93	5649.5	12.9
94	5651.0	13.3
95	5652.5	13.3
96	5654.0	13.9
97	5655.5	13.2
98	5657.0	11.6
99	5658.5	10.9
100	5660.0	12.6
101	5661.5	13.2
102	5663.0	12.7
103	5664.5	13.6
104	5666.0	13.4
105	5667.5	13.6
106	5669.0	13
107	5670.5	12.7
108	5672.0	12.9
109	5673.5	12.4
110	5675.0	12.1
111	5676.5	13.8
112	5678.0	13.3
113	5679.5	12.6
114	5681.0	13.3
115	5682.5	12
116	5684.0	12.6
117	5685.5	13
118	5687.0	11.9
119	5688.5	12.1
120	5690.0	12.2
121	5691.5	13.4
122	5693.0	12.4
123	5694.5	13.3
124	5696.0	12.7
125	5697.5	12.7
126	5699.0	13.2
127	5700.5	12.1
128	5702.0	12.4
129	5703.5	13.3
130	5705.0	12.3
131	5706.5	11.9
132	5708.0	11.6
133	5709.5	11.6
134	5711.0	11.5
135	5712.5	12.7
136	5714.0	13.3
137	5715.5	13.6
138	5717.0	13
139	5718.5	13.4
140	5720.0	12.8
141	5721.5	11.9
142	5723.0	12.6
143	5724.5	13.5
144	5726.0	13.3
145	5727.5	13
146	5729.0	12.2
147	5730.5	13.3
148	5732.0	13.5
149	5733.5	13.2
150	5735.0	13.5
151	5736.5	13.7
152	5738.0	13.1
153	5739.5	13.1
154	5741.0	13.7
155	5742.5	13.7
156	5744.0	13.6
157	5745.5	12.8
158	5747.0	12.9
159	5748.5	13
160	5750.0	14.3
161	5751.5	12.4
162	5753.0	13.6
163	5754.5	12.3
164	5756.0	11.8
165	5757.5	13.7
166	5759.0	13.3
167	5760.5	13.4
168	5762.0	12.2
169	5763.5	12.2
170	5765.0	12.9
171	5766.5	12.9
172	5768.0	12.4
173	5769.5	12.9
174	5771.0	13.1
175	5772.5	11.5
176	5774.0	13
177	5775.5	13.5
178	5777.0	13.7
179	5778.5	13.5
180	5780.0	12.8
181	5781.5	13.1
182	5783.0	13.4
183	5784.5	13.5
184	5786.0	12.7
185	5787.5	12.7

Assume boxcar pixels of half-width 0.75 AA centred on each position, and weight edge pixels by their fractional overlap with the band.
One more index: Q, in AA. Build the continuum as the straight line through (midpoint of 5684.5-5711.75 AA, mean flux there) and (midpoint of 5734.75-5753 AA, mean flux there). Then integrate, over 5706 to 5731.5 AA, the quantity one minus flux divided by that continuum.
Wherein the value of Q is 0.3 AA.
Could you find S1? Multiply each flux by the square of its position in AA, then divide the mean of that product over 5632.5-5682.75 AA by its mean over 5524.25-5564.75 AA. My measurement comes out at 1.03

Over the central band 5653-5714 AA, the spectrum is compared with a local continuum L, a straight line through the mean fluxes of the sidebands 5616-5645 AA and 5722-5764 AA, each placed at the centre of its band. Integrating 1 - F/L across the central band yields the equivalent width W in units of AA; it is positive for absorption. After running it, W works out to 2.1 AA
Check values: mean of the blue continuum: 13.1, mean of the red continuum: 13.1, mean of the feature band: 12.7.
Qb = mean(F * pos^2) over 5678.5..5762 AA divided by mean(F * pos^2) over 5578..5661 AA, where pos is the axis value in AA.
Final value 1.04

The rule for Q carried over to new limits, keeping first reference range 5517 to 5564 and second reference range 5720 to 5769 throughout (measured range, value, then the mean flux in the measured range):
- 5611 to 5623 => 0.1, 12.9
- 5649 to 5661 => 0.3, 12.7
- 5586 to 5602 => 1.0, 12.3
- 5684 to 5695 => 0.4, 12.6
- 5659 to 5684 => 0.3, 12.9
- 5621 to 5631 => -0.2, 13.4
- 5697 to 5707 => 0.4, 12.6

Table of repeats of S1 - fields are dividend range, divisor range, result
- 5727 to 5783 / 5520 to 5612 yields 1.09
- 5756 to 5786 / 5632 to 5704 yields 1.05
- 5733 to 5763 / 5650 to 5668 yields 1.05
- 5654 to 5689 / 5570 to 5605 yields 1.04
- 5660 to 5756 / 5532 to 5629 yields 1.05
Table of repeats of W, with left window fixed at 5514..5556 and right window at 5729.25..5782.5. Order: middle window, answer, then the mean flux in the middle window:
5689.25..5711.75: 1.1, 12.4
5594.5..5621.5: 1.0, 12.6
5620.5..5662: 0.3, 13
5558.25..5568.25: 0.2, 12.8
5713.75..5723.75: 0.1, 12.9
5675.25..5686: 0.2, 12.9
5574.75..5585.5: 0.0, 13.1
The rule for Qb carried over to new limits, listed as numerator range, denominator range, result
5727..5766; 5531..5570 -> 1.07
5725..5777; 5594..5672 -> 1.05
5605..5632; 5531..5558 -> 1.02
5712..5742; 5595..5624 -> 1.08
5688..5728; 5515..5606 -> 1.04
